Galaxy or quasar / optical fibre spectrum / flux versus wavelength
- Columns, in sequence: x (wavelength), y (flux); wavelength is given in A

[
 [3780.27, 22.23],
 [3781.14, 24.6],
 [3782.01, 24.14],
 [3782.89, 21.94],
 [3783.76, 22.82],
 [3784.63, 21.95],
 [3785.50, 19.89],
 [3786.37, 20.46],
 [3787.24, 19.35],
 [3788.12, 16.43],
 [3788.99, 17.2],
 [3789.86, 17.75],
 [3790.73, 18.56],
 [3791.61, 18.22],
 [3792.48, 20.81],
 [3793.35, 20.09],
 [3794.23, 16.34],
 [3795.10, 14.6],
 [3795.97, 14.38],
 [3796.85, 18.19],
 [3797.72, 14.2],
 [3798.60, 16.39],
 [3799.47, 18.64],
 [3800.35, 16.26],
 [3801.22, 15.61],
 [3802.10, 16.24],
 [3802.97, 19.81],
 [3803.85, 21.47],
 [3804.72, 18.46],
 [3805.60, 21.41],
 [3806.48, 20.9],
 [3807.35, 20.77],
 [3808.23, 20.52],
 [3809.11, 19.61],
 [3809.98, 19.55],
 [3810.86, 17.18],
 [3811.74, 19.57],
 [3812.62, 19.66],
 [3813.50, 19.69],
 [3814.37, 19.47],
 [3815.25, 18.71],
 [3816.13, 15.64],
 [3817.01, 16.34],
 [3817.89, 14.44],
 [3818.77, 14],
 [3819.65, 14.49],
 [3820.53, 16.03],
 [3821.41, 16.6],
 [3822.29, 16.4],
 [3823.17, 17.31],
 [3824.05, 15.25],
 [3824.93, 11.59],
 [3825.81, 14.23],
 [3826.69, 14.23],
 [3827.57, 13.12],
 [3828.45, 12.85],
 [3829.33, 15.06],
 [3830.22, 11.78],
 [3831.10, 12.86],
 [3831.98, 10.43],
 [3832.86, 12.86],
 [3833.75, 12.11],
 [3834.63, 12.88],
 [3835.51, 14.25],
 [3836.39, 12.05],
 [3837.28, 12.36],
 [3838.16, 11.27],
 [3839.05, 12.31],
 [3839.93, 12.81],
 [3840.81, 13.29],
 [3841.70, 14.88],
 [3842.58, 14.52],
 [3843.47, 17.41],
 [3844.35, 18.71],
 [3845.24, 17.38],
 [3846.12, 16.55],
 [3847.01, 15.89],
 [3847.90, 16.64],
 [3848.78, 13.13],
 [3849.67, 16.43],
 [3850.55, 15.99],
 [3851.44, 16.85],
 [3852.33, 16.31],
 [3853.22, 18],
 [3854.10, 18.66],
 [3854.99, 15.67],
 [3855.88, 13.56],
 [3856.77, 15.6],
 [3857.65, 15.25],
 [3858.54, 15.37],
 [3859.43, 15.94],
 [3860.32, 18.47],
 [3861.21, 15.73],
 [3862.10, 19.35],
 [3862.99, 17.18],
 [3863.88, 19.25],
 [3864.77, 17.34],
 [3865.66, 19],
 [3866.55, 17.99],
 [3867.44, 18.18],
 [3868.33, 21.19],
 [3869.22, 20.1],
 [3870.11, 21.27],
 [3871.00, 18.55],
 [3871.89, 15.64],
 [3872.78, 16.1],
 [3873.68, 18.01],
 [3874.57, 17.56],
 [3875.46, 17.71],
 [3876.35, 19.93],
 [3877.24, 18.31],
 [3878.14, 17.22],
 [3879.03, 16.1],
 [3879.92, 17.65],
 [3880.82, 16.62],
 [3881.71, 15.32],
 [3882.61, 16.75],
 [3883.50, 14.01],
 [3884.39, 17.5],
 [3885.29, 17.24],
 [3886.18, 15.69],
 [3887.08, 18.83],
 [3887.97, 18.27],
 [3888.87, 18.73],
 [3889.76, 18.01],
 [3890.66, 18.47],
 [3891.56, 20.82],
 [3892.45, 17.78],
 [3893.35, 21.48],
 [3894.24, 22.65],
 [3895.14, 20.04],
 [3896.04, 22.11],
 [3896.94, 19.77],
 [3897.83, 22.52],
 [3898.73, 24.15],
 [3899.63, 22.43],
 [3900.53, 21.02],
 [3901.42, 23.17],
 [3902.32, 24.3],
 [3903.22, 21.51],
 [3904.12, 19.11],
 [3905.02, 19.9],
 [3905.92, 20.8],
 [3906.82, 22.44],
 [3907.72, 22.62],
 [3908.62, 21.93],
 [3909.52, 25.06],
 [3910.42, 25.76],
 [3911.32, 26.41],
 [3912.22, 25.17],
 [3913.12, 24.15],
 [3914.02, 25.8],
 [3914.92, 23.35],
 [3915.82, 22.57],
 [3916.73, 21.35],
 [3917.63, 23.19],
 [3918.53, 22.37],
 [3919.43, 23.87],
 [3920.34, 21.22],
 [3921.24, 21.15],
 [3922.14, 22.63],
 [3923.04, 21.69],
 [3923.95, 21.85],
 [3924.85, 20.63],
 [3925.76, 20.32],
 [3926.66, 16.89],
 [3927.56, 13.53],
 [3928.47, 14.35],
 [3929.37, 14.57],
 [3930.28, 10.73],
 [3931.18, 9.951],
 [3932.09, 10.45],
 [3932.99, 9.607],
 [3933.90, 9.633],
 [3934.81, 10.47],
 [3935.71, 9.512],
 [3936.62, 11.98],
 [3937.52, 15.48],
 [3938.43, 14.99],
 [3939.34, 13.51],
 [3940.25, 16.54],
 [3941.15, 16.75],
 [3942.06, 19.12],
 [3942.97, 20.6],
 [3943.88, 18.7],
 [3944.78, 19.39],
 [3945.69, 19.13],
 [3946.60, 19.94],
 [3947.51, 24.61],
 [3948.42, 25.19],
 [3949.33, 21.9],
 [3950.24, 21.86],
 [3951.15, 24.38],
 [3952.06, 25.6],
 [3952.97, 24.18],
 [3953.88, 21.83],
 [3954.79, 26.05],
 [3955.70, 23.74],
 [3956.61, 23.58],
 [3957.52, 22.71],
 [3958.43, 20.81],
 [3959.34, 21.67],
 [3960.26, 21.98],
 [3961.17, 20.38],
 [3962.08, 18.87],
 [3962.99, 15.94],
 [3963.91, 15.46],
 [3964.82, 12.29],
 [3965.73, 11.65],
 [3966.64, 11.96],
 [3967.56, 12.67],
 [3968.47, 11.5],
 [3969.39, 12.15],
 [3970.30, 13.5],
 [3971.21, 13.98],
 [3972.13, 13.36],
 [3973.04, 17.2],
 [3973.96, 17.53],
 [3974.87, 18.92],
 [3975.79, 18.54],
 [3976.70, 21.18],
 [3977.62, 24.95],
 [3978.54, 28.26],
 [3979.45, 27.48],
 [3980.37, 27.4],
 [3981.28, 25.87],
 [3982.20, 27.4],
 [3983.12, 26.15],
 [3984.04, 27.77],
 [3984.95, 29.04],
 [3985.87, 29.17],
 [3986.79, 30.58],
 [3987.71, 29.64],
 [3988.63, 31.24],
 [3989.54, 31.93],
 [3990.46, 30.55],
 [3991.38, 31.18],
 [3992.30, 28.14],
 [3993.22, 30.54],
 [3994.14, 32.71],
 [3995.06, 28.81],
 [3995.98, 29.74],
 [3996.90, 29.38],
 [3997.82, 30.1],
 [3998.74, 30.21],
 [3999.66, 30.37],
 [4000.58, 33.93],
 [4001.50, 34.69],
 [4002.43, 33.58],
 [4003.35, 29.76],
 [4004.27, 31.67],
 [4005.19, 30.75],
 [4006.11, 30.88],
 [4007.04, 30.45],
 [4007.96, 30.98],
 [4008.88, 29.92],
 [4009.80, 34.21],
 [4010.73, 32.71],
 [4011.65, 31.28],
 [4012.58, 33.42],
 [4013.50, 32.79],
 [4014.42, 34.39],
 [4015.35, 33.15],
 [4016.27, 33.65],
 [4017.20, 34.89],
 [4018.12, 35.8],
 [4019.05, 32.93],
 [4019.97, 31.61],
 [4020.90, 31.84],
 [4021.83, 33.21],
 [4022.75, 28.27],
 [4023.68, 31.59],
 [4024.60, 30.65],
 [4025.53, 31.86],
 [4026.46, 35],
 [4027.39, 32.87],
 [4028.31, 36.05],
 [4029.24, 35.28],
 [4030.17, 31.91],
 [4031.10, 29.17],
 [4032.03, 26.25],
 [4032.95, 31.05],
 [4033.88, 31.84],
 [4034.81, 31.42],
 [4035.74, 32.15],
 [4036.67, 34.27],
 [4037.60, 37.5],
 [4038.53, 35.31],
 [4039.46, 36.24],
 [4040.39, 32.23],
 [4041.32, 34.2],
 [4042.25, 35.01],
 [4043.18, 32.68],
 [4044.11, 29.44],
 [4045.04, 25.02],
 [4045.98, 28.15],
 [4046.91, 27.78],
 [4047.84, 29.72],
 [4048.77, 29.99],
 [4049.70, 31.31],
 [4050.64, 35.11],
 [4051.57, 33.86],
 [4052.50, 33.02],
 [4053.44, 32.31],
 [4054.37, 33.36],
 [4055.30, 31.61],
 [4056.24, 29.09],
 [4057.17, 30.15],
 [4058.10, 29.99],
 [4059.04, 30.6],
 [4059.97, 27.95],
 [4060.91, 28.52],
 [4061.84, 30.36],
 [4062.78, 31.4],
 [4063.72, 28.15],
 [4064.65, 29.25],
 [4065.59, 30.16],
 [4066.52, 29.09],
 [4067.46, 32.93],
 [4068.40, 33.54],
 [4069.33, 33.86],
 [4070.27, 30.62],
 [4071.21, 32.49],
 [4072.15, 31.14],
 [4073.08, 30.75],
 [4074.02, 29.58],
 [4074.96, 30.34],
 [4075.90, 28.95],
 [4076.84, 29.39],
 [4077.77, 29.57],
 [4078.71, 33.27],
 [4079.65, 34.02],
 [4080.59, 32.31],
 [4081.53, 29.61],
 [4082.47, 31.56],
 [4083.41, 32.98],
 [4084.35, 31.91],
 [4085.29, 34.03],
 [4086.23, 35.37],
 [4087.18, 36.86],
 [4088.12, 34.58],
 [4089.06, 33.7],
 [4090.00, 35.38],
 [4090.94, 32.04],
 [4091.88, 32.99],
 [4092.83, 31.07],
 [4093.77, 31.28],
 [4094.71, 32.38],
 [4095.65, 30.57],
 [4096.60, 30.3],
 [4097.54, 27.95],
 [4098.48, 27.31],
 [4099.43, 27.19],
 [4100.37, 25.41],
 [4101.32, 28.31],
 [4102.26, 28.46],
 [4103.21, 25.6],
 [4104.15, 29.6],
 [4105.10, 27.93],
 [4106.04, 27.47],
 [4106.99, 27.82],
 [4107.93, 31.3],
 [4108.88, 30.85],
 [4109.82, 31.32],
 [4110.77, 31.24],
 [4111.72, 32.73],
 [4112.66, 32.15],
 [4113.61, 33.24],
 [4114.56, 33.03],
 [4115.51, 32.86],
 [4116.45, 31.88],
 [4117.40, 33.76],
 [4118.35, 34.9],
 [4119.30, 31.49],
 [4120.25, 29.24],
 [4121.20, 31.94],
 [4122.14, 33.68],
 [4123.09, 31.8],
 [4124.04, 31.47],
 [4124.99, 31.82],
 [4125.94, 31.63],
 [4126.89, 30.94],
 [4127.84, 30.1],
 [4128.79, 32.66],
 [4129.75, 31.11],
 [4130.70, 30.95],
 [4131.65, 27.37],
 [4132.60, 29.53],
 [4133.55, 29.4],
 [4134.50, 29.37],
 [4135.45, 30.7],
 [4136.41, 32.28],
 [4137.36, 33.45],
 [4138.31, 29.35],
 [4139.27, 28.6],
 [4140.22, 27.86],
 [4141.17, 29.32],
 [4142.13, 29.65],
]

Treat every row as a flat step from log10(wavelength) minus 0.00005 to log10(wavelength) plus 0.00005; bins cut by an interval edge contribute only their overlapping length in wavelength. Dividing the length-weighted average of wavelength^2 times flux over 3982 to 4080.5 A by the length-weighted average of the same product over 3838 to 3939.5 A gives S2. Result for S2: 1.86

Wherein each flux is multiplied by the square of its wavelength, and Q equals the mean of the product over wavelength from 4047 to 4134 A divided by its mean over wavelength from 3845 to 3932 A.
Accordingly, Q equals 1.8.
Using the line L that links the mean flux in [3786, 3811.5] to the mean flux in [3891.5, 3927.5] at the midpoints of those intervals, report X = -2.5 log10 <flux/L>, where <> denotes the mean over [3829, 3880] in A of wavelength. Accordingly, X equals 0.25 mag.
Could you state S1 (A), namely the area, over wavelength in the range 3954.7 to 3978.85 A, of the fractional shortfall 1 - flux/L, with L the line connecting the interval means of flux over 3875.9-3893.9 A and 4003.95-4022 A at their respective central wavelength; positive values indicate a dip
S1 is 8.1 A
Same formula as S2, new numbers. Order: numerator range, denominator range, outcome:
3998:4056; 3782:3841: 2.16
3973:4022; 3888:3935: 1.55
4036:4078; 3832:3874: 2.15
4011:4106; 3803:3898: 2.07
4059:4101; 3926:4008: 1.50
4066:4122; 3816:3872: 2.27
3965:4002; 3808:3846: 1.76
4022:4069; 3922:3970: 1.88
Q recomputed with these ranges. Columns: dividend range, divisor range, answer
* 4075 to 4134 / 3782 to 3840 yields 2.16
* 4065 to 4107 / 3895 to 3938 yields 1.72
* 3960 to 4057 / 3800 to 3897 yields 1.85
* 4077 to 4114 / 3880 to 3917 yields 1.64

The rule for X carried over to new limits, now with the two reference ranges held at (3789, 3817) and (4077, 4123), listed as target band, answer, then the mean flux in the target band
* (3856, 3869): 0.19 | 17.5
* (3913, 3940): 0.34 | 17.3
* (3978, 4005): -0.13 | 29.9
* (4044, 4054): -0.05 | 30.6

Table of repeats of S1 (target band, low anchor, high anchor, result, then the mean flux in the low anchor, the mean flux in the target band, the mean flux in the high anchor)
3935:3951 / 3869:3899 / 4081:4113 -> 2.8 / 18.5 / 18.2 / 30.9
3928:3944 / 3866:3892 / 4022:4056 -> 6.5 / 17.9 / 13.6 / 32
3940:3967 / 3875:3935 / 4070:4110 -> 2.6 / 19.5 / 20.3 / 30.8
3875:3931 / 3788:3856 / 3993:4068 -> 5.2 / 16.2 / 20.1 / 31.7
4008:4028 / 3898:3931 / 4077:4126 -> -4.3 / 21.4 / 32.7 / 31.4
